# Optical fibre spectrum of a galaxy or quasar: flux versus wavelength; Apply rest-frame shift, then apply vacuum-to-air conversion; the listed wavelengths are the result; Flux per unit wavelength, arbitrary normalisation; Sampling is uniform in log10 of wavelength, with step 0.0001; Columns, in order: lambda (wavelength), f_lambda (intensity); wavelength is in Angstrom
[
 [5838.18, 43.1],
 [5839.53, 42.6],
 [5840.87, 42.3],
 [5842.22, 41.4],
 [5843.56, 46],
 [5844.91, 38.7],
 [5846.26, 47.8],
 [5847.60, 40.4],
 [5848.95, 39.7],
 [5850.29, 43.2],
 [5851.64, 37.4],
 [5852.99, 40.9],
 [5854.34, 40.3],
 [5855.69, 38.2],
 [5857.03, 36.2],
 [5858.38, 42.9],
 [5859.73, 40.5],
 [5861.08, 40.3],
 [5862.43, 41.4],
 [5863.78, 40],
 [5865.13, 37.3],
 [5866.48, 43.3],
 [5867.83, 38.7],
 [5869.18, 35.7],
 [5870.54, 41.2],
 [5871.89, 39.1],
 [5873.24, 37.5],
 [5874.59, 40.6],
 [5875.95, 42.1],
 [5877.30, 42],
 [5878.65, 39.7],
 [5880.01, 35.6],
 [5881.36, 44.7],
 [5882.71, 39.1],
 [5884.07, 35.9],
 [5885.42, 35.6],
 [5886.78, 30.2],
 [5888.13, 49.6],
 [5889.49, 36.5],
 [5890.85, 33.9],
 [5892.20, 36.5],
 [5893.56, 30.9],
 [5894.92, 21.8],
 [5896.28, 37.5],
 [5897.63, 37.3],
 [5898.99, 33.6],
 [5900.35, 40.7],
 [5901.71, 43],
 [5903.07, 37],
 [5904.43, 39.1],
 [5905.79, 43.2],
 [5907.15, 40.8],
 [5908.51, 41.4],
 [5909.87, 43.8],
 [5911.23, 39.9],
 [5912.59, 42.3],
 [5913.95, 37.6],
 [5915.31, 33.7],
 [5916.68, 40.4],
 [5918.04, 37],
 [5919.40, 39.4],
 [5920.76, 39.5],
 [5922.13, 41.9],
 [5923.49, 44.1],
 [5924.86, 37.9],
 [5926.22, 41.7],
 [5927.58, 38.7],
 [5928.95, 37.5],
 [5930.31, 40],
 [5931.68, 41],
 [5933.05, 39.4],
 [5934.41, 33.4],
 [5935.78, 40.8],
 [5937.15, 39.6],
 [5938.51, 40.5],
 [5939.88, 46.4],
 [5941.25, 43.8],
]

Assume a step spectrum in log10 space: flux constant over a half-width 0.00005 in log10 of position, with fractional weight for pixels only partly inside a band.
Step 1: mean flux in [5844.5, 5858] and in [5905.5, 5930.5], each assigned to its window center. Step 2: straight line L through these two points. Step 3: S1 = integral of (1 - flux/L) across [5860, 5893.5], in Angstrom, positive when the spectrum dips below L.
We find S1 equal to 1.1 Angstrom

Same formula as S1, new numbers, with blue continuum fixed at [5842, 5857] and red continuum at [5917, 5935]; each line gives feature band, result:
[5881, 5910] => 1.8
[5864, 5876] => 0.4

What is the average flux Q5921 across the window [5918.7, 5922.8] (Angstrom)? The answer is 40.2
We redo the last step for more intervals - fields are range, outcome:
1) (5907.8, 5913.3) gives 41.9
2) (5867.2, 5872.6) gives 38.6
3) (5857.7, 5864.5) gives 41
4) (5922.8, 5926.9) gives 41.3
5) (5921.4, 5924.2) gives 42.8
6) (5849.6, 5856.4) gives 40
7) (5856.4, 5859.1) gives 39.6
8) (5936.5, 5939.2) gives 40.1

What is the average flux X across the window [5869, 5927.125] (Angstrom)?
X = 38.7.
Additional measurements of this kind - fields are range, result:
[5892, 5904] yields 35.4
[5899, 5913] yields 40.7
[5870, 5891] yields 39.1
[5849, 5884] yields 39.8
